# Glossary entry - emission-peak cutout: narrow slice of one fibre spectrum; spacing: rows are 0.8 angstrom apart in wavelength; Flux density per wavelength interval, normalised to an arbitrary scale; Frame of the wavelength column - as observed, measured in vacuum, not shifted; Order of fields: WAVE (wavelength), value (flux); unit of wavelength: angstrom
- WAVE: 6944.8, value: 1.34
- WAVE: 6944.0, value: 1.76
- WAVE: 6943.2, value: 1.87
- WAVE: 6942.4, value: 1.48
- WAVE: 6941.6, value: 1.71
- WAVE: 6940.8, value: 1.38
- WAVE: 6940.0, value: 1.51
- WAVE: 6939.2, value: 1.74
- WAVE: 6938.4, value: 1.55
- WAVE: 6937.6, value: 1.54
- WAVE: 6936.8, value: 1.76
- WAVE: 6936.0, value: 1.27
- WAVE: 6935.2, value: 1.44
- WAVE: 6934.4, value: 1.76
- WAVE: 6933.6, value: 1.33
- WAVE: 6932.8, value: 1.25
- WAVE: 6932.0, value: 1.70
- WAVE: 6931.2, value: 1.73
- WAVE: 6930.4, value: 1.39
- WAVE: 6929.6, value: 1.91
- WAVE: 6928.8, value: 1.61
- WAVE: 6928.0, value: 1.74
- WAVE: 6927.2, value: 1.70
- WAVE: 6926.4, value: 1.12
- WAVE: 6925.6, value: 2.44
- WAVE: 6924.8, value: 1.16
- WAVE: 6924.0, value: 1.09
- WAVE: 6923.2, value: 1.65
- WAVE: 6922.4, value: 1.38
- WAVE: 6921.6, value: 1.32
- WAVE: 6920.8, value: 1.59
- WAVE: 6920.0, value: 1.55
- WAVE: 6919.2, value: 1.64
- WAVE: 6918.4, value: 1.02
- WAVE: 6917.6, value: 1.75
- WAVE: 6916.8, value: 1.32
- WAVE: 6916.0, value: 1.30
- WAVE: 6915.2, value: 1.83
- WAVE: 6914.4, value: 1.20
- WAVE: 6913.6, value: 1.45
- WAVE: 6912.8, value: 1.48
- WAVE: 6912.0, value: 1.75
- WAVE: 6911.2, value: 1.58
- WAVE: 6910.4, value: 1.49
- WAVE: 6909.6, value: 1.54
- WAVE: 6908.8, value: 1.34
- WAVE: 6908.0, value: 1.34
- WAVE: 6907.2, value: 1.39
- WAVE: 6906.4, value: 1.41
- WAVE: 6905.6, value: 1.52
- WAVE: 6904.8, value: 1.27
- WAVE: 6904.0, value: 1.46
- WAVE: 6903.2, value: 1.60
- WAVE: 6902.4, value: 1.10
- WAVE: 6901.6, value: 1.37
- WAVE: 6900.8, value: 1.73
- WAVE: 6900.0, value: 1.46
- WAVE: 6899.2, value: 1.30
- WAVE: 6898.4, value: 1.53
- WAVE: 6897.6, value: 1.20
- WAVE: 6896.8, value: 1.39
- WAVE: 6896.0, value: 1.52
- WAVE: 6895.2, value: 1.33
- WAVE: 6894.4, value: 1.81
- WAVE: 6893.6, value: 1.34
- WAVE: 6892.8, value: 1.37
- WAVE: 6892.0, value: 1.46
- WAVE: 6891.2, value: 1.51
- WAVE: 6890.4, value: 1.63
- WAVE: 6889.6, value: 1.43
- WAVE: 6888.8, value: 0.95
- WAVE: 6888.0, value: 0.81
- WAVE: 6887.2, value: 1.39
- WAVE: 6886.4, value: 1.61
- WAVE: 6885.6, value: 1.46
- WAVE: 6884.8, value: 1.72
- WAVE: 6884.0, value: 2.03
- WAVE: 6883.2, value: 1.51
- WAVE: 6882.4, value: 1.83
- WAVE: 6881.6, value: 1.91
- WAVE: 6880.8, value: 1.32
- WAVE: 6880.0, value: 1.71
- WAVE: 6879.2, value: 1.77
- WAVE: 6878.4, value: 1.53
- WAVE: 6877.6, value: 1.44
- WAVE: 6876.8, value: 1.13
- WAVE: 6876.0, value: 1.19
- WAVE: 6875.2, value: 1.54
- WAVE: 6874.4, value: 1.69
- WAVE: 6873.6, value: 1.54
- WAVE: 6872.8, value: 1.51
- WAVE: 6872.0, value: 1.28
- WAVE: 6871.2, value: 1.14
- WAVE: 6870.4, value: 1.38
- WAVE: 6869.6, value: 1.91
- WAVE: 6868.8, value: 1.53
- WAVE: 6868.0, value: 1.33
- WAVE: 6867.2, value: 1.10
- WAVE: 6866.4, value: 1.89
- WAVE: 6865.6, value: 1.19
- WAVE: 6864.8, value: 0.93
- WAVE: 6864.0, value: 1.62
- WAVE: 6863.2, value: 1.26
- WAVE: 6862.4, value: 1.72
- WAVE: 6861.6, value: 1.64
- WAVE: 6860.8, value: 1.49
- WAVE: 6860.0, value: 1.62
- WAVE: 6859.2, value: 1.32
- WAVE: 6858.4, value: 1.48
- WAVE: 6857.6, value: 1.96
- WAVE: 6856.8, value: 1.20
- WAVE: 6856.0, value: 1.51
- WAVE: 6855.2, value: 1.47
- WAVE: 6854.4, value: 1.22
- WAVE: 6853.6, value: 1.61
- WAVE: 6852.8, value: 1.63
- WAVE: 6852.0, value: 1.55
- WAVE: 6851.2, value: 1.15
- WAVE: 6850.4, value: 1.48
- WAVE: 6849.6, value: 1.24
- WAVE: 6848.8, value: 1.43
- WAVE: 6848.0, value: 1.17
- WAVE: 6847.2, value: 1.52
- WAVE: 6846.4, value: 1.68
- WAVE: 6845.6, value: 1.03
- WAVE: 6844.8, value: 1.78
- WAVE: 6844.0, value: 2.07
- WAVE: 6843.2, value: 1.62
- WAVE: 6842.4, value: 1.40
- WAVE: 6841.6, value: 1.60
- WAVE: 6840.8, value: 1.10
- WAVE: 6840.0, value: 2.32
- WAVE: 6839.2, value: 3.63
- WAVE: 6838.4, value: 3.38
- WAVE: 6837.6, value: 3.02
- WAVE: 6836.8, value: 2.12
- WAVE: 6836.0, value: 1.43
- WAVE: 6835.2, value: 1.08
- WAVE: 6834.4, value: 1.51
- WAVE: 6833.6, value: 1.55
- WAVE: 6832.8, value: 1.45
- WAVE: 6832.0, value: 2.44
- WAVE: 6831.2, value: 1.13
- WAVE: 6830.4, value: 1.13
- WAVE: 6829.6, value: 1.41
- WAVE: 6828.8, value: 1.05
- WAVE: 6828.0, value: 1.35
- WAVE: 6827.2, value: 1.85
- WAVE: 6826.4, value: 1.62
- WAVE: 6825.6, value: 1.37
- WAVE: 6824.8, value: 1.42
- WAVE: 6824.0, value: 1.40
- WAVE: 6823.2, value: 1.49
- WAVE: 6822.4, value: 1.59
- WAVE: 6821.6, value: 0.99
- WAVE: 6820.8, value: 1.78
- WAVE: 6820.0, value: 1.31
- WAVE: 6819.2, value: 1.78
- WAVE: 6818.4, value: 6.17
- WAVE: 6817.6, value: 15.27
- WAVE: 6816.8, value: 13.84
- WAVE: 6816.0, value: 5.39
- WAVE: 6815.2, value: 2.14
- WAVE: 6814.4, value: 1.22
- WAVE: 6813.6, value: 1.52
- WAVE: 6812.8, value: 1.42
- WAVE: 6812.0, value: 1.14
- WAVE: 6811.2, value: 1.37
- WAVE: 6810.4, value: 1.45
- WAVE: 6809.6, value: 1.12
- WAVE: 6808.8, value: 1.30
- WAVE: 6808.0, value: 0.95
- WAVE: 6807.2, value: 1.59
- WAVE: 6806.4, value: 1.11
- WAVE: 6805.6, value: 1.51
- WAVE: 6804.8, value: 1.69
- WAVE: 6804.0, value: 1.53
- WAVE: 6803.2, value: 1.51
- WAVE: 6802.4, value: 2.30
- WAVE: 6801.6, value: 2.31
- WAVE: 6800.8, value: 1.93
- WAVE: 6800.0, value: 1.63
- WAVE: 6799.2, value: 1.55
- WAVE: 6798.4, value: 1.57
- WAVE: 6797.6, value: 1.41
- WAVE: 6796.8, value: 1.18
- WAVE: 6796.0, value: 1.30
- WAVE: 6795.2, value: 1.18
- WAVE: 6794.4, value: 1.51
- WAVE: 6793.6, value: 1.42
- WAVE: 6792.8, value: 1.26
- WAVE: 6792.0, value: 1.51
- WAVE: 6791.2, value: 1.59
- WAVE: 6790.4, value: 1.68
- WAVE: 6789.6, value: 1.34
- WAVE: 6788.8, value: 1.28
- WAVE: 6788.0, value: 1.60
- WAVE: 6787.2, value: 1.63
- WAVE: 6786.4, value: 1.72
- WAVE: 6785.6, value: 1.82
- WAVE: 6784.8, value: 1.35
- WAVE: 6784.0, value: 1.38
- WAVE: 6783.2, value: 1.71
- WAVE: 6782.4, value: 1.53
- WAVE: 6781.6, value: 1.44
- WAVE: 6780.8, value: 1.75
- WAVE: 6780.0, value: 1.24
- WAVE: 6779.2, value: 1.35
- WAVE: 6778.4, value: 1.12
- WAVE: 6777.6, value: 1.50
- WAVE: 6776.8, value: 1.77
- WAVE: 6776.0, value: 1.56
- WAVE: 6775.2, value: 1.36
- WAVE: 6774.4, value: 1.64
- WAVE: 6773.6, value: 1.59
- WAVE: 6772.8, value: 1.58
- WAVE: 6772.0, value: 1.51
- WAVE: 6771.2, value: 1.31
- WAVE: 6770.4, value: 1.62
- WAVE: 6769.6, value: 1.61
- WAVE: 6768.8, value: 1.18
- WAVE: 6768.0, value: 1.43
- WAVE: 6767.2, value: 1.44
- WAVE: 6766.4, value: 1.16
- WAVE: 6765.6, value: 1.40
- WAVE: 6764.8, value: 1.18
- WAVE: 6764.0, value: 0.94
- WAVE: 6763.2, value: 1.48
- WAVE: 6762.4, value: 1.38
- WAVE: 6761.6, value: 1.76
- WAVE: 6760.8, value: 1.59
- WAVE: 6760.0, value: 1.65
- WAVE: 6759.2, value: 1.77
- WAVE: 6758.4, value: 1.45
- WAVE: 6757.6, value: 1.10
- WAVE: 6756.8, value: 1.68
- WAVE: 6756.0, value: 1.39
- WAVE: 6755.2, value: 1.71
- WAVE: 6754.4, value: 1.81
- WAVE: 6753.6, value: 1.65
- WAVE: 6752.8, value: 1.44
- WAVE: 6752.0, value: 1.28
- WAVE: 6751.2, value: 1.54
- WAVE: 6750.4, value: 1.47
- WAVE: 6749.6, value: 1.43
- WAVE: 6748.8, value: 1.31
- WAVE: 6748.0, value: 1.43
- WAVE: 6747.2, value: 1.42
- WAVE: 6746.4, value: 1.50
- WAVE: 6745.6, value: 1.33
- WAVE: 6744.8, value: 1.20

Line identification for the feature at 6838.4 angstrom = [N II] 6583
